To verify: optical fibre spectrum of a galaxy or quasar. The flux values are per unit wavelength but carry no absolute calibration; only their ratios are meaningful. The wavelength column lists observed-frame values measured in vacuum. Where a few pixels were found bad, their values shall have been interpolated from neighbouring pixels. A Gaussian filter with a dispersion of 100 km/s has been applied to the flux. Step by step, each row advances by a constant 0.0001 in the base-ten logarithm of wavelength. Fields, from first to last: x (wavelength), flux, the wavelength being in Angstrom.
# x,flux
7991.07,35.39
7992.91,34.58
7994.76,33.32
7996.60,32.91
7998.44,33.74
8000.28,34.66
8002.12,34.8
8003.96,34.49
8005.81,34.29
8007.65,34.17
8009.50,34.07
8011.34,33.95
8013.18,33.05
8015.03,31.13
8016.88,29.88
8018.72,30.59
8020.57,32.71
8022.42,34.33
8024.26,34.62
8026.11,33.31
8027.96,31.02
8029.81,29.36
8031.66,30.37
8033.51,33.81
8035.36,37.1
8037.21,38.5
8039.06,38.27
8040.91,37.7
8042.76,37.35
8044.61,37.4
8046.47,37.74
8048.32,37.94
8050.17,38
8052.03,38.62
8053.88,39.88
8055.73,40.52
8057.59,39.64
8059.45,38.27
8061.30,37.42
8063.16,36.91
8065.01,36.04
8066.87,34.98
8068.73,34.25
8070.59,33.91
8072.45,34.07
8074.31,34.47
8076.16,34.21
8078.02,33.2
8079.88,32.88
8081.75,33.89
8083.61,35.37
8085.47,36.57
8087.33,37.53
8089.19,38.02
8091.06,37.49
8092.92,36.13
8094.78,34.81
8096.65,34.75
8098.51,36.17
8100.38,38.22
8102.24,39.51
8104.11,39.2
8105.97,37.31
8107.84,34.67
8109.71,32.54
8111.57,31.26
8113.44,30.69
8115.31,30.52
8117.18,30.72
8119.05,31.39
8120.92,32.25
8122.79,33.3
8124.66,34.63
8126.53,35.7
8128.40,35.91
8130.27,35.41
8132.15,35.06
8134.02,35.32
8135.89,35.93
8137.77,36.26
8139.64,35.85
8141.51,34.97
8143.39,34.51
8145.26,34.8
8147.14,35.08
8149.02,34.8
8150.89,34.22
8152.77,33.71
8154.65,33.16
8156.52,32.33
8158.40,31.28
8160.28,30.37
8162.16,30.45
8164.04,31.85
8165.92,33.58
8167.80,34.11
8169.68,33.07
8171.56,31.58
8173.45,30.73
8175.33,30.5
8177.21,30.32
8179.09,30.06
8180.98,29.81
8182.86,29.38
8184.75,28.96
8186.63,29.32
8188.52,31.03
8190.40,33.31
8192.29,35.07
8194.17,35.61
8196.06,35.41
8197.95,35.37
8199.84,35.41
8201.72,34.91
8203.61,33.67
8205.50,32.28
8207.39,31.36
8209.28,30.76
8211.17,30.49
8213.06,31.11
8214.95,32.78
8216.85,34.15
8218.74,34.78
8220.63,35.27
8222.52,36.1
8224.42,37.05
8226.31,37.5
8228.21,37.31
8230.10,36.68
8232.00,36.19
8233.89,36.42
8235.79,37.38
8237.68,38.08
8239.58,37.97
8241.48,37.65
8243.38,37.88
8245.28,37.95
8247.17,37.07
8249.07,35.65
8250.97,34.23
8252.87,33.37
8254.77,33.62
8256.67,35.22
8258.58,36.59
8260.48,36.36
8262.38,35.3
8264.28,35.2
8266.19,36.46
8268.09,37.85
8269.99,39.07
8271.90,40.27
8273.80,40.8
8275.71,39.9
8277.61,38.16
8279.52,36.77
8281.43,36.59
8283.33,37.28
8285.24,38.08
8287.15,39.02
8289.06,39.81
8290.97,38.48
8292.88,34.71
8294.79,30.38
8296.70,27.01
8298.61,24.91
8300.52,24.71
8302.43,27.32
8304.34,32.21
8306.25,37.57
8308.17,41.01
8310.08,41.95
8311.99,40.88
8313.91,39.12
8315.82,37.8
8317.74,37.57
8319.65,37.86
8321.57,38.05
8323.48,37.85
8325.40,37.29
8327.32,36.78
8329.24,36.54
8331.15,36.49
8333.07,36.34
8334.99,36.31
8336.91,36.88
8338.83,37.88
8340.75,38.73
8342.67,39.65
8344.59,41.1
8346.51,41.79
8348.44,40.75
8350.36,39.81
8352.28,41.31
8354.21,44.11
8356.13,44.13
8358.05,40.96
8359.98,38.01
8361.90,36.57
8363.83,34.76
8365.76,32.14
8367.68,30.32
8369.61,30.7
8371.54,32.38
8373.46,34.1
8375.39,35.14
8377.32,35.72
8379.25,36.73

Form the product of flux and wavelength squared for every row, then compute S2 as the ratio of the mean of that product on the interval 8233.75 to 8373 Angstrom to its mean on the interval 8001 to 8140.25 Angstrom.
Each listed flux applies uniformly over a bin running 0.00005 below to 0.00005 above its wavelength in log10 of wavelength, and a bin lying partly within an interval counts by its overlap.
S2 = 1.1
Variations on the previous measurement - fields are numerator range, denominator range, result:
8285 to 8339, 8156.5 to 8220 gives 1.15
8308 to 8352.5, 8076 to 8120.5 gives 1.17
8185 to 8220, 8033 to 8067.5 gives 0.91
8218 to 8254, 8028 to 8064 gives 1.04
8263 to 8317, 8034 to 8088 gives 1.05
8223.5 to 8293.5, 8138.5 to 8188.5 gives 1.18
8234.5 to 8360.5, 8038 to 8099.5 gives 1.08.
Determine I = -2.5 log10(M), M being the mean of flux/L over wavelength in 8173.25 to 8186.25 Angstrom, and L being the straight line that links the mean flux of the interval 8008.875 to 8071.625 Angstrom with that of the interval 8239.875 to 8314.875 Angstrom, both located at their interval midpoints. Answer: 0.20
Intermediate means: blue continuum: 35.4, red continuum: 36.1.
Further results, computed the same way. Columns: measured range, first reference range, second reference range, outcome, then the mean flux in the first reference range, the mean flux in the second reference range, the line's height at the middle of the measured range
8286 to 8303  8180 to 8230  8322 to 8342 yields 0.13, 33.4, 37.2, 36.1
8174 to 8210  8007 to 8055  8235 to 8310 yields 0.11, 34.8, 35.9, 35.6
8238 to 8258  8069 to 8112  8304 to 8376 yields 0.02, 35.5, 37.8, 36.9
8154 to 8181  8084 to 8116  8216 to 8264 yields 0.14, 35.6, 36.2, 35.9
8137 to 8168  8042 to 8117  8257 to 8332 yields 0.08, 36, 36.4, 36.1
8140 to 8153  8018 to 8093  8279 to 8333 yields 0.03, 35.7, 35.9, 35.8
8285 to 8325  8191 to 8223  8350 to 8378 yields 0.00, 33.8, 36.6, 35.5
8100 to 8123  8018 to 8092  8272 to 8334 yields 0.06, 35.7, 36.3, 35.8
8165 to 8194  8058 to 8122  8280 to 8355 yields 0.14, 35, 37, 35.8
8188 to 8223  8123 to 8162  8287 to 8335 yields 0.04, 34.4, 35.6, 34.8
